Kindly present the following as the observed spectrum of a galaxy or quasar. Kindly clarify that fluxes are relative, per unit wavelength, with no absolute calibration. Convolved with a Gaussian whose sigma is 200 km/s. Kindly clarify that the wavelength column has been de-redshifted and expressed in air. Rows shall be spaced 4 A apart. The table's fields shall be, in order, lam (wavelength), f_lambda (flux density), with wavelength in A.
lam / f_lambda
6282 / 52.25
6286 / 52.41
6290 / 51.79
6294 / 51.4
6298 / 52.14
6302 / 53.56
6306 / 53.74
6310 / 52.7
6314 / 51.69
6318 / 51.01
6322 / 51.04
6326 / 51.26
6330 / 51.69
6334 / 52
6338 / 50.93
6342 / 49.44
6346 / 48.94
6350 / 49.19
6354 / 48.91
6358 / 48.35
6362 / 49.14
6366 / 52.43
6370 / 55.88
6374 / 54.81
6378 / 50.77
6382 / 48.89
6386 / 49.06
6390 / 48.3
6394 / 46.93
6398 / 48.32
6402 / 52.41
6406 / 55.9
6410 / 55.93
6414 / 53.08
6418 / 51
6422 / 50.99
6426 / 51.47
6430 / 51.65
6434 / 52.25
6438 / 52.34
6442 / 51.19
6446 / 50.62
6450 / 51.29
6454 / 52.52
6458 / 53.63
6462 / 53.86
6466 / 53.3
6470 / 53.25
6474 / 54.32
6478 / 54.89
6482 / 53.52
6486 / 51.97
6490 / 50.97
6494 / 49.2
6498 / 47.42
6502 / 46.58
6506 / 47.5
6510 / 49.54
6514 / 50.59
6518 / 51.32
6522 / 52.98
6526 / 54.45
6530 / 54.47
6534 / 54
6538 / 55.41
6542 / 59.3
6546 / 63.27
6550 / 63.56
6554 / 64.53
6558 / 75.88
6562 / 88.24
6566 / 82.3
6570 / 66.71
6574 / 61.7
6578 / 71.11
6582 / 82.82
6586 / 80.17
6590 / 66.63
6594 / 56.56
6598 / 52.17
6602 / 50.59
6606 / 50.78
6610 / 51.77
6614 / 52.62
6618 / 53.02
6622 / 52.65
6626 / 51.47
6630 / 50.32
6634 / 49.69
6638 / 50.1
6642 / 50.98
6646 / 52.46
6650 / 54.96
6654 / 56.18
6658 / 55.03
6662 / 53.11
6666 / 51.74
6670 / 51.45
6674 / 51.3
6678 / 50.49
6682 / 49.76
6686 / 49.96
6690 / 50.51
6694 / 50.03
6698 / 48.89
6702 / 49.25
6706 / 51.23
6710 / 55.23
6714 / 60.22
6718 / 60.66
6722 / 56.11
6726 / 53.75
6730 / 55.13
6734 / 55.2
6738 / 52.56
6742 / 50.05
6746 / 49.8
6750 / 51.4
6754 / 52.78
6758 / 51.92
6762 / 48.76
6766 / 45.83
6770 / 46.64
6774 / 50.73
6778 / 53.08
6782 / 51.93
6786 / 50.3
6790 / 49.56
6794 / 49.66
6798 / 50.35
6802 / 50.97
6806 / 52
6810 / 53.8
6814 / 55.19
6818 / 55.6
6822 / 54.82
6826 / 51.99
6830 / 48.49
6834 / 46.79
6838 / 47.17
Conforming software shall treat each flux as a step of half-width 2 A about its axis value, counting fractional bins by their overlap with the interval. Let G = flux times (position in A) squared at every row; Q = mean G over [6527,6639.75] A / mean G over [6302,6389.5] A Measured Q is 1.29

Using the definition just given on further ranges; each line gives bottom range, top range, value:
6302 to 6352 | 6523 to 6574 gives 1.36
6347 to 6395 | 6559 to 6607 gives 1.44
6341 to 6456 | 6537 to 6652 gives 1.26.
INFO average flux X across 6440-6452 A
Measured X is 51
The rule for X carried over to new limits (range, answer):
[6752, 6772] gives 49.2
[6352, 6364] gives 48.8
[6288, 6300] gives 51.8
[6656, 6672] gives 52.8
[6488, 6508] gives 48.3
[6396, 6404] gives 50.4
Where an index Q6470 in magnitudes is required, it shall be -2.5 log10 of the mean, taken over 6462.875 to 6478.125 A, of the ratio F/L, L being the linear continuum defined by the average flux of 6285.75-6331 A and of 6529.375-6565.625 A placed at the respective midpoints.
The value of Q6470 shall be 0.14 mag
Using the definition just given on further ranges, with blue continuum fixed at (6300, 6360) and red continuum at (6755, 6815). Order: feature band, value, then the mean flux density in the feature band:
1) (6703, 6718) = -0.104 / 55.8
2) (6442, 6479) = -0.043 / 52.9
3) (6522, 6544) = -0.091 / 55.3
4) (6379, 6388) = 0.038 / 49.2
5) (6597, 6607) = -0.007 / 51.1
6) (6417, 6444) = -0.014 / 51.6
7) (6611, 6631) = -0.028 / 52.1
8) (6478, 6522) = 0.013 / 50.2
